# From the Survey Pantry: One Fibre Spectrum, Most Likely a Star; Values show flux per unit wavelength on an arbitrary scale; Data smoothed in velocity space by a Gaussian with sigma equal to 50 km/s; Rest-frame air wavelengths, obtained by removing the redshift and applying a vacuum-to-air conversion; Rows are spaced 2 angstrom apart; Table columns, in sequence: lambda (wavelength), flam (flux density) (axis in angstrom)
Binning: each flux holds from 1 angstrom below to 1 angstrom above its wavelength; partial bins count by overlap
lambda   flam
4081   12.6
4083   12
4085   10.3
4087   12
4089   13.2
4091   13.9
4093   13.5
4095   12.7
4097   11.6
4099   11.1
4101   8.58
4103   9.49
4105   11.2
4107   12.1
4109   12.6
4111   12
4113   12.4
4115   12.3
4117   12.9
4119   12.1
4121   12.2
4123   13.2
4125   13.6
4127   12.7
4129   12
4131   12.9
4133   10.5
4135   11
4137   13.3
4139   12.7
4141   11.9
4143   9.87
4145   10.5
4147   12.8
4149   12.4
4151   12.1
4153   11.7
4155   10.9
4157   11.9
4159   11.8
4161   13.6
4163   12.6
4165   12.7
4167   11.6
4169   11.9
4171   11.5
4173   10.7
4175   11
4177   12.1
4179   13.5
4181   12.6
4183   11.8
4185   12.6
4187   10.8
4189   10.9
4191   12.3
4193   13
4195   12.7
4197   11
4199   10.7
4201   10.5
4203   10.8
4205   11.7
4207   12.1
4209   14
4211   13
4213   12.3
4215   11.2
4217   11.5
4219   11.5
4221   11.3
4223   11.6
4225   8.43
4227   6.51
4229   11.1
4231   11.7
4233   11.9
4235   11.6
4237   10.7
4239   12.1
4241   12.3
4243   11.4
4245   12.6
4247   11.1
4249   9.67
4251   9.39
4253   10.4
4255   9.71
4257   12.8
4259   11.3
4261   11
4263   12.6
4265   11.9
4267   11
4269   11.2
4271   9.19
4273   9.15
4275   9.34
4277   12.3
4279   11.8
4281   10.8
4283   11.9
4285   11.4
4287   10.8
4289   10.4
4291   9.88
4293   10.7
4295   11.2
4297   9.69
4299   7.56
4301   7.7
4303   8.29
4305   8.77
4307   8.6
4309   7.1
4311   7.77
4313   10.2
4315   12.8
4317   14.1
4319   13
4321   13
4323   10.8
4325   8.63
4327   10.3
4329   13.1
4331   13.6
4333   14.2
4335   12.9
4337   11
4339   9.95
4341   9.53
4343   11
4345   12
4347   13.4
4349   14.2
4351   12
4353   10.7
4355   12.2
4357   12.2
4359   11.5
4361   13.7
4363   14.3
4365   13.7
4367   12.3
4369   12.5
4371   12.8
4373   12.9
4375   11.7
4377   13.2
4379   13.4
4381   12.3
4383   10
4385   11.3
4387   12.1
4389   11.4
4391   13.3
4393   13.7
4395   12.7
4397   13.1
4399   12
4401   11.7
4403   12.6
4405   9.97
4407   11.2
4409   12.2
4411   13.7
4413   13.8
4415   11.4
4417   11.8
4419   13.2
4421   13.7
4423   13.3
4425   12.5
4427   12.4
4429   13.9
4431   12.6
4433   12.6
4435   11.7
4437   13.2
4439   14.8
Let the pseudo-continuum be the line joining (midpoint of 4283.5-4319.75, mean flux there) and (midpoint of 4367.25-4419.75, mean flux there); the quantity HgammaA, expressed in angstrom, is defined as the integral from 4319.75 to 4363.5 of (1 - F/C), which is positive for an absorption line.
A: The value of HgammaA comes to -3.9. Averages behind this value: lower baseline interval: 10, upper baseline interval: 12.3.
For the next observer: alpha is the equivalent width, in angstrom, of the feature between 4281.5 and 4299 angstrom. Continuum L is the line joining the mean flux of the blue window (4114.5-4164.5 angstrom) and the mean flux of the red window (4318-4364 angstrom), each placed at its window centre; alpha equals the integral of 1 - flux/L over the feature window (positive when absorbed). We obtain 2.19 angstrom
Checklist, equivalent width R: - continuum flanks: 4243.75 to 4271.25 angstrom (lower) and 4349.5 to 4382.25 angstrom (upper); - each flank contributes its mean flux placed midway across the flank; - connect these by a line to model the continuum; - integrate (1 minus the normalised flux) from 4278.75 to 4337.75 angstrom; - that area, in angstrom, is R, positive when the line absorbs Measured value 5.31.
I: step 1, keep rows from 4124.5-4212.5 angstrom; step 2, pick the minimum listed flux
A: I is 9.87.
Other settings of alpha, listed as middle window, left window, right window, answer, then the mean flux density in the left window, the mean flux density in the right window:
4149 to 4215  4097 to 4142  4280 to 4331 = -3.0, 11.9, 10.4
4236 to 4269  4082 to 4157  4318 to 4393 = 2.3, 12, 12.2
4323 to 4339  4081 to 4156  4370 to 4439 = 0.8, 12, 12.5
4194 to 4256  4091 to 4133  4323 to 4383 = 4.8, 12.1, 12.2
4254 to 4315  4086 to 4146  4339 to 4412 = 9.6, 12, 12.3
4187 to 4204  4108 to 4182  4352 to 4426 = 1.0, 12.1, 12.4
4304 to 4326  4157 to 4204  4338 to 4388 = 3.0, 11.9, 12.2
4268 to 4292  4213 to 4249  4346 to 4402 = 1.9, 11.1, 12.5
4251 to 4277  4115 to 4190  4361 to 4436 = 3.1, 12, 12.5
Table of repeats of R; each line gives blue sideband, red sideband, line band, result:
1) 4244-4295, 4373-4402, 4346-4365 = -1.3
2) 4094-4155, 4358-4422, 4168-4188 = 0.2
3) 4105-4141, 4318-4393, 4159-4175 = 0.4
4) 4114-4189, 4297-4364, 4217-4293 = 4.2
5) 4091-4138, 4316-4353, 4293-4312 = 5.3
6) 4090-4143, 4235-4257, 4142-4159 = 0.4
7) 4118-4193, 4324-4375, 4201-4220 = 0.2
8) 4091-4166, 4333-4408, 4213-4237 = 2.5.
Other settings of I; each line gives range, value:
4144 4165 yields 10.5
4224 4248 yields 6.51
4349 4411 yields 9.97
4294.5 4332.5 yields 7.1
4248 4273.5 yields 9.15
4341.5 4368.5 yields 10.7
